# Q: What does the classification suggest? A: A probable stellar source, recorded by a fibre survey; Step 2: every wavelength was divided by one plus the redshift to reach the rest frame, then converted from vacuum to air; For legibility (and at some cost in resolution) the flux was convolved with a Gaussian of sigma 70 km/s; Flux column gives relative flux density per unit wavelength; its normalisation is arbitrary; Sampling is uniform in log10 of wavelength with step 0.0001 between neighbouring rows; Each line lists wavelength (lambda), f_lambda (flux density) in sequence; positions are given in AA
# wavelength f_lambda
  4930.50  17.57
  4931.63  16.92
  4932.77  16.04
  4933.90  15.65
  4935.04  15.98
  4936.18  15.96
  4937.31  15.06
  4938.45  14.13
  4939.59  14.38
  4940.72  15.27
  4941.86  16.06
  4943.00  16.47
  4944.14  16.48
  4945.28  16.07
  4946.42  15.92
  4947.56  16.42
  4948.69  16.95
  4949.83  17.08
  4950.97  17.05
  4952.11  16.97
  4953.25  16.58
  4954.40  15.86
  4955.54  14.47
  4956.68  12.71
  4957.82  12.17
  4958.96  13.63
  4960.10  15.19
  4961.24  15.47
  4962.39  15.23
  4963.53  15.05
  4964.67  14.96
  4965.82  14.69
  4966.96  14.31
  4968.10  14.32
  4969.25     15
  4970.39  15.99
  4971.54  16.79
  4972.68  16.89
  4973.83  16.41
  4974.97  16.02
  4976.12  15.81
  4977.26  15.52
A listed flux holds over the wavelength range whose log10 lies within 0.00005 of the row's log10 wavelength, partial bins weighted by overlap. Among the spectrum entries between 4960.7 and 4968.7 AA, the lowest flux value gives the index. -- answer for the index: 14.31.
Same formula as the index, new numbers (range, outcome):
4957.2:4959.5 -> 12.17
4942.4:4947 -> 15.92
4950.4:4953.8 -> 16.58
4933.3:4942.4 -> 14.13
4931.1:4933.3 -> 16.04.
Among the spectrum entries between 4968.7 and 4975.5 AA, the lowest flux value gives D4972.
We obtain 15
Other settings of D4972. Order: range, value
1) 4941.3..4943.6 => 16.06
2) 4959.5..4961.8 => 15.19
